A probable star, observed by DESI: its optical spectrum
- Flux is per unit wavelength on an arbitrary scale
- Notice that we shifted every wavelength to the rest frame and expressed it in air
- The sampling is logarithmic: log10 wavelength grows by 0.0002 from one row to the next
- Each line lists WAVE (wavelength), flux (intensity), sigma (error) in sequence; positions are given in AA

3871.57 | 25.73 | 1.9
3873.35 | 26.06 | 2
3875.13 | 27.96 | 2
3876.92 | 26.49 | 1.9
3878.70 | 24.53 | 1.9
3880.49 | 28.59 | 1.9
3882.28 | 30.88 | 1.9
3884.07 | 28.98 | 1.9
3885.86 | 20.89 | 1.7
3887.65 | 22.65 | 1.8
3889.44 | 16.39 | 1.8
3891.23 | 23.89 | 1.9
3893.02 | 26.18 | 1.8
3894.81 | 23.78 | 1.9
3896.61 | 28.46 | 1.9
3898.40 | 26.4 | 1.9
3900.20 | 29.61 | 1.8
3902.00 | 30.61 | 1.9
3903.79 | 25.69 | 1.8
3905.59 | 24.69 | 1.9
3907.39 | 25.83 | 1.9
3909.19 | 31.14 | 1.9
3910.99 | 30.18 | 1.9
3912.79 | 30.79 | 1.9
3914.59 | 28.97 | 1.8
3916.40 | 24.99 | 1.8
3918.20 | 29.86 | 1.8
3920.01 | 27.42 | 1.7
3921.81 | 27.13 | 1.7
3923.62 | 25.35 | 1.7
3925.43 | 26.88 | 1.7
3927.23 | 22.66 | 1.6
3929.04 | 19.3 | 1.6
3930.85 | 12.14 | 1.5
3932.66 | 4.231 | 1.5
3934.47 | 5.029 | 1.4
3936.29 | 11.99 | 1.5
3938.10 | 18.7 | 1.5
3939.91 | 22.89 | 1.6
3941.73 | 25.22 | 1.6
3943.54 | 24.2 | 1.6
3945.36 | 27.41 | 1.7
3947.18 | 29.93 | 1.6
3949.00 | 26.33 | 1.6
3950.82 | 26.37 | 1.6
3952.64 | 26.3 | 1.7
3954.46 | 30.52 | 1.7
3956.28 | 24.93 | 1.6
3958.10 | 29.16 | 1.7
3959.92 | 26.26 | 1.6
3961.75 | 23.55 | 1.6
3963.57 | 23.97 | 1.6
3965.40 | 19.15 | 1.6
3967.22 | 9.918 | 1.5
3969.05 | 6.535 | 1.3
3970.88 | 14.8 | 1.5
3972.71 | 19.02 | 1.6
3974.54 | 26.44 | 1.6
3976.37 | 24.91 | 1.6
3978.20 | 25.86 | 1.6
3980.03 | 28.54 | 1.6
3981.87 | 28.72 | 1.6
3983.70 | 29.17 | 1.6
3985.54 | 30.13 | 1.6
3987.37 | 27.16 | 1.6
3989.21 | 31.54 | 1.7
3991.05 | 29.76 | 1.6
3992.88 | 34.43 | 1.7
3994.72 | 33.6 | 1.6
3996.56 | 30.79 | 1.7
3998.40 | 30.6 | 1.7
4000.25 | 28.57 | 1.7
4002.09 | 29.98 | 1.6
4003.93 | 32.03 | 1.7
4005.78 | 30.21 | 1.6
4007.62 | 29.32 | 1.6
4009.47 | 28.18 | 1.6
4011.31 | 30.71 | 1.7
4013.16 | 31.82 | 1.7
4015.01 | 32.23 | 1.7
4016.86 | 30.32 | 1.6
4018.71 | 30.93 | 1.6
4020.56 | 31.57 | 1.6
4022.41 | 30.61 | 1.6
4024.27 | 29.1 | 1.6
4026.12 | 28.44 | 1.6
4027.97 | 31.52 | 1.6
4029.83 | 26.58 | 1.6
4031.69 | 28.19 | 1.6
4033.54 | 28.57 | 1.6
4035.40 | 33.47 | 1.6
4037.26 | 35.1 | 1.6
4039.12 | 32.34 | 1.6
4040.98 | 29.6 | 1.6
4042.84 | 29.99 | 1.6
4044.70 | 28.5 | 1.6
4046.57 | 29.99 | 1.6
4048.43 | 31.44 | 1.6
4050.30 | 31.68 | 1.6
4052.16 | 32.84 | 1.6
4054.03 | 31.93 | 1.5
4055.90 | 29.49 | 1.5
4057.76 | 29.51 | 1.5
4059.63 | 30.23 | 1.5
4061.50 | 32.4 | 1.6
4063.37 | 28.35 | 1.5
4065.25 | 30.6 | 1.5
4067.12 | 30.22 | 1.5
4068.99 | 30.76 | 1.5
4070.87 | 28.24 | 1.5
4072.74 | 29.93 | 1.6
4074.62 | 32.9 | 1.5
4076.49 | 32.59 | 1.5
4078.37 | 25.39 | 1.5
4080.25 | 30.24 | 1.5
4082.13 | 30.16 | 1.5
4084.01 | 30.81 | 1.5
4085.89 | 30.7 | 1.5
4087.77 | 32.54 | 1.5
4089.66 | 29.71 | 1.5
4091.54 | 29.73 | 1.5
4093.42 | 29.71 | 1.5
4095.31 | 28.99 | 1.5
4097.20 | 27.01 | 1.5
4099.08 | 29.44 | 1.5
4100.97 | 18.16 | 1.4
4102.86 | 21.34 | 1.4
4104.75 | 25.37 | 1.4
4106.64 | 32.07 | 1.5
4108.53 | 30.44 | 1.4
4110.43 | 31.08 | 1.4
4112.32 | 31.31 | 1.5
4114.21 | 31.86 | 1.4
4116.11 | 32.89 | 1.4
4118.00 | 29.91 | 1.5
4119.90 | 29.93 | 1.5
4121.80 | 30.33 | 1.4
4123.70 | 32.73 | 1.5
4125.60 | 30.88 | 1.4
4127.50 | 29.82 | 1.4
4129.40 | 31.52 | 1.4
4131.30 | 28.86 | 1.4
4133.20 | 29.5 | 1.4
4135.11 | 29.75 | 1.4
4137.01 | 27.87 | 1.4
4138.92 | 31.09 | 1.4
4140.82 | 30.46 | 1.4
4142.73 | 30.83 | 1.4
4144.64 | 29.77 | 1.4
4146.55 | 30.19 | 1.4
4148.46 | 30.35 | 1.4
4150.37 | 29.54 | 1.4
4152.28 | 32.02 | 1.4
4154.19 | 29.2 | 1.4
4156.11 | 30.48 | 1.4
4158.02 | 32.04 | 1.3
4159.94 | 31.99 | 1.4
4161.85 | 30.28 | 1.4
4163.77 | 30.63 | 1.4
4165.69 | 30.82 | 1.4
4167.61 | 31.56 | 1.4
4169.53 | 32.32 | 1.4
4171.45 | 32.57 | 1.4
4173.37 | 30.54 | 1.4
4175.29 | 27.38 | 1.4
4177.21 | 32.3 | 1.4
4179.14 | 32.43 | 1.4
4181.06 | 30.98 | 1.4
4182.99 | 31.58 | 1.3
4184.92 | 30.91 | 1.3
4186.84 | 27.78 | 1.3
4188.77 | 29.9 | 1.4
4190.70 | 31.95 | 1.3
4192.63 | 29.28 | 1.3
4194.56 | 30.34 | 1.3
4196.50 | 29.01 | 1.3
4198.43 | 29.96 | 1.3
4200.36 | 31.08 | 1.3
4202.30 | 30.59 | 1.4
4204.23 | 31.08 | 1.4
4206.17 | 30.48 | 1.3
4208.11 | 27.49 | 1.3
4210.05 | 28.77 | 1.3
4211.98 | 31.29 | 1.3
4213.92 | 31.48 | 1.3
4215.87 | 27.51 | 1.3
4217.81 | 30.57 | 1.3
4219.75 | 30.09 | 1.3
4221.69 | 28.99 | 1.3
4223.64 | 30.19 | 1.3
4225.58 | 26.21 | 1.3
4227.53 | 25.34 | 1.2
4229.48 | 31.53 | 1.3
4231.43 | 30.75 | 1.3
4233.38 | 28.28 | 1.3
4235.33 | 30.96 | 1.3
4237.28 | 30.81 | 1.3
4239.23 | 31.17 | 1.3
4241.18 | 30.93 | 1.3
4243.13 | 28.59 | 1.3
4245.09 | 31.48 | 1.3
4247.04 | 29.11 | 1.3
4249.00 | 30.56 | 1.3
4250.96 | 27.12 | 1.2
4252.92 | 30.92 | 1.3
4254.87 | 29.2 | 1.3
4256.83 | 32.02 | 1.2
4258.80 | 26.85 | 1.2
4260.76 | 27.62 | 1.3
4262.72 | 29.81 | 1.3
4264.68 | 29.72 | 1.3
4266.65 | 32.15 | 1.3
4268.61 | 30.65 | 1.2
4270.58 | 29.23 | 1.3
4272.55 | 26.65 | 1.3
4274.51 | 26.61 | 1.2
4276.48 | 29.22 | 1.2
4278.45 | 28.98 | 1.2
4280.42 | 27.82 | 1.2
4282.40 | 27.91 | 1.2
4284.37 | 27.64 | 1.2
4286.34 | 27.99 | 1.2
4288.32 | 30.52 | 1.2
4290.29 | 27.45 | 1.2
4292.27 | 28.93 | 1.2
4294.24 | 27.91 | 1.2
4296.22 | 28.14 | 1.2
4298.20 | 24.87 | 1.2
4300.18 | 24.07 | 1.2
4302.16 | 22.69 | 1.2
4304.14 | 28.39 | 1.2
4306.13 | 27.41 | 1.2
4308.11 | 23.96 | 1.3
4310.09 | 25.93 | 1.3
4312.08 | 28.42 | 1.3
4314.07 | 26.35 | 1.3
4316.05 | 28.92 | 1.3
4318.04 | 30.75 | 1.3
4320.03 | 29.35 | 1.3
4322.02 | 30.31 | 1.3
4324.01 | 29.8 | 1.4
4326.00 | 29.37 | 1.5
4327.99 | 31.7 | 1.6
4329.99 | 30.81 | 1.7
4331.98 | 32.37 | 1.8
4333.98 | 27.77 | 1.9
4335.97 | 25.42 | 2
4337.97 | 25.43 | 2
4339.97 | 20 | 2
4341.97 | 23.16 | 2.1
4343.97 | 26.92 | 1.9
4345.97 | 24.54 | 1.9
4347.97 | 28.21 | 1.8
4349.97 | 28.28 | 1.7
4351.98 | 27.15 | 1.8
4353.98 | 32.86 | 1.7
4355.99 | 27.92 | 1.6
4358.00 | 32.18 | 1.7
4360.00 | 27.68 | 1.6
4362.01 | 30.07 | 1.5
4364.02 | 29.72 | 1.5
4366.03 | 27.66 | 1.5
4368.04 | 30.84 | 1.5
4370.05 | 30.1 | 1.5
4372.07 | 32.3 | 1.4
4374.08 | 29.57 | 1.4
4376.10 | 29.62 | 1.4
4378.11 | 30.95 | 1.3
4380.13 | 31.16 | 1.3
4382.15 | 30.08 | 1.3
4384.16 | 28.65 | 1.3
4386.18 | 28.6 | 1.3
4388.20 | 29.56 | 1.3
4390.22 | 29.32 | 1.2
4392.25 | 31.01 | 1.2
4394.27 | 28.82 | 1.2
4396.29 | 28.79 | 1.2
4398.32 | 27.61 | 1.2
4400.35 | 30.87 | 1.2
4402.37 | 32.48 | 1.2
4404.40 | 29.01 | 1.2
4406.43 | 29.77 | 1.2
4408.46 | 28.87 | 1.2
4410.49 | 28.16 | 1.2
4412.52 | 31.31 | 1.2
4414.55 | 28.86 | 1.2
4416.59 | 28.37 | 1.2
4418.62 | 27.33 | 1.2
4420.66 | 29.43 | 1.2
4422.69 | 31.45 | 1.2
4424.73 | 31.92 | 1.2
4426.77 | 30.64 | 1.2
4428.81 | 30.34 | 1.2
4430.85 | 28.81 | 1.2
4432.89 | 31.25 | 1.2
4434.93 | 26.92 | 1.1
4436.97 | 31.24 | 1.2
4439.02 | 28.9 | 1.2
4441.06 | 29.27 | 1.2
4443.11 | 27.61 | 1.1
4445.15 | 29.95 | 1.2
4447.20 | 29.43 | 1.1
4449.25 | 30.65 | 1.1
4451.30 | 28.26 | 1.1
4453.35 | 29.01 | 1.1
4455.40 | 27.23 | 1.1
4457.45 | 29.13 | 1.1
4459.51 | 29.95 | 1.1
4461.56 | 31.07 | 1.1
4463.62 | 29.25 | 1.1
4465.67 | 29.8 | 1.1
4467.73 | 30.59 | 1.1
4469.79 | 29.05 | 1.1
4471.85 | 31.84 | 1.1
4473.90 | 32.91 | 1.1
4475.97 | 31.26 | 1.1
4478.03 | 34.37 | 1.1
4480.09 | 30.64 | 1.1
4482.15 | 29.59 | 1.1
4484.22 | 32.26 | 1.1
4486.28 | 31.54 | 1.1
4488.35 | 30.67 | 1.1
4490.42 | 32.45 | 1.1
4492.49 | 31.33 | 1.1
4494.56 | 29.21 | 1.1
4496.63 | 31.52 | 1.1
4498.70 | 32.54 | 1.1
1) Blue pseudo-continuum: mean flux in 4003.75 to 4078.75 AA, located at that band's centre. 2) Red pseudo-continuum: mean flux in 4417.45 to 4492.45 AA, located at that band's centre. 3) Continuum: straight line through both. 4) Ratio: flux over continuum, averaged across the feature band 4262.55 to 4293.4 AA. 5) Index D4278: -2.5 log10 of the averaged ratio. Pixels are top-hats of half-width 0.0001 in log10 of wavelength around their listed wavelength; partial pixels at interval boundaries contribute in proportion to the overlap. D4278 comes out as 0.05 mag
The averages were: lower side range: 30.5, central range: 28.8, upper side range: 30.2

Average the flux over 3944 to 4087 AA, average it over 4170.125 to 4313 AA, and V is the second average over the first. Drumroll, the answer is 1.02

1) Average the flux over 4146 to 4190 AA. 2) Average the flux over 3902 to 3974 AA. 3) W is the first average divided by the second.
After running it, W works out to 1.34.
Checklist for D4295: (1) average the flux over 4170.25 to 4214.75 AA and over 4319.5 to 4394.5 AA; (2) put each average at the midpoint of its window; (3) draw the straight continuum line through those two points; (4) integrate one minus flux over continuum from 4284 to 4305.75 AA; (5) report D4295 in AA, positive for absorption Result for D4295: 1.7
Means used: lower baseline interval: 30.4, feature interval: 27.1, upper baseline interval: 28.9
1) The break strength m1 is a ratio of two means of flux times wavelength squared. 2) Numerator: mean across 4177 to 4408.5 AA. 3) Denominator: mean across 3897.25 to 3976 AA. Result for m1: 1.48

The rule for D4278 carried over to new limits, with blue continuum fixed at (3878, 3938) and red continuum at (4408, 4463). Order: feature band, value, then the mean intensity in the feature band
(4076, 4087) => -0.16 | 29.9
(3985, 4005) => -0.23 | 30.8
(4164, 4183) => -0.17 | 31.2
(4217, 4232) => -0.07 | 29.1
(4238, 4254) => -0.09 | 30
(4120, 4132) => -0.17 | 30.7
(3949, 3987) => 0.04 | 23.8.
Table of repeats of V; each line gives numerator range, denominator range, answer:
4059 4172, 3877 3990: 1.24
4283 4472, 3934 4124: 1.02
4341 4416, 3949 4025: 1.07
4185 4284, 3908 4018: 1.16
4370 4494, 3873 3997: 1.21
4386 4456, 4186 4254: 0.99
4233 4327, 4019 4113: 0.96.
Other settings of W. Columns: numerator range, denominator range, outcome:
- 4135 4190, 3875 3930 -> 1.16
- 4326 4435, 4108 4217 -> 0.96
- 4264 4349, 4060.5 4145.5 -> 0.93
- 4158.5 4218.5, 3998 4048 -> 1.01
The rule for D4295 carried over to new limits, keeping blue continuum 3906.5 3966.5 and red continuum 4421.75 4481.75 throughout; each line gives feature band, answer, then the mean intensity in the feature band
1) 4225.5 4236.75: -0.7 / 29.1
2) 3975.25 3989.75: -2.2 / 28.1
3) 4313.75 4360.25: 0.7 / 28.3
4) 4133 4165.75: -4.9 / 30.4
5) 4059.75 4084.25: -4.5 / 30.2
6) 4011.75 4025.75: -3.4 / 30.8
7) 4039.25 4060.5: -4.5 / 30.5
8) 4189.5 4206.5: -2.1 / 30.4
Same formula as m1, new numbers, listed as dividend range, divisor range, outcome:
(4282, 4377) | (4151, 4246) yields 0.99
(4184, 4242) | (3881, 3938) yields 1.45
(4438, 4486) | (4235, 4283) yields 1.12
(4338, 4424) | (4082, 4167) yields 1.10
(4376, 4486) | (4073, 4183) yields 1.14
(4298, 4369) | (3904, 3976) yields 1.48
